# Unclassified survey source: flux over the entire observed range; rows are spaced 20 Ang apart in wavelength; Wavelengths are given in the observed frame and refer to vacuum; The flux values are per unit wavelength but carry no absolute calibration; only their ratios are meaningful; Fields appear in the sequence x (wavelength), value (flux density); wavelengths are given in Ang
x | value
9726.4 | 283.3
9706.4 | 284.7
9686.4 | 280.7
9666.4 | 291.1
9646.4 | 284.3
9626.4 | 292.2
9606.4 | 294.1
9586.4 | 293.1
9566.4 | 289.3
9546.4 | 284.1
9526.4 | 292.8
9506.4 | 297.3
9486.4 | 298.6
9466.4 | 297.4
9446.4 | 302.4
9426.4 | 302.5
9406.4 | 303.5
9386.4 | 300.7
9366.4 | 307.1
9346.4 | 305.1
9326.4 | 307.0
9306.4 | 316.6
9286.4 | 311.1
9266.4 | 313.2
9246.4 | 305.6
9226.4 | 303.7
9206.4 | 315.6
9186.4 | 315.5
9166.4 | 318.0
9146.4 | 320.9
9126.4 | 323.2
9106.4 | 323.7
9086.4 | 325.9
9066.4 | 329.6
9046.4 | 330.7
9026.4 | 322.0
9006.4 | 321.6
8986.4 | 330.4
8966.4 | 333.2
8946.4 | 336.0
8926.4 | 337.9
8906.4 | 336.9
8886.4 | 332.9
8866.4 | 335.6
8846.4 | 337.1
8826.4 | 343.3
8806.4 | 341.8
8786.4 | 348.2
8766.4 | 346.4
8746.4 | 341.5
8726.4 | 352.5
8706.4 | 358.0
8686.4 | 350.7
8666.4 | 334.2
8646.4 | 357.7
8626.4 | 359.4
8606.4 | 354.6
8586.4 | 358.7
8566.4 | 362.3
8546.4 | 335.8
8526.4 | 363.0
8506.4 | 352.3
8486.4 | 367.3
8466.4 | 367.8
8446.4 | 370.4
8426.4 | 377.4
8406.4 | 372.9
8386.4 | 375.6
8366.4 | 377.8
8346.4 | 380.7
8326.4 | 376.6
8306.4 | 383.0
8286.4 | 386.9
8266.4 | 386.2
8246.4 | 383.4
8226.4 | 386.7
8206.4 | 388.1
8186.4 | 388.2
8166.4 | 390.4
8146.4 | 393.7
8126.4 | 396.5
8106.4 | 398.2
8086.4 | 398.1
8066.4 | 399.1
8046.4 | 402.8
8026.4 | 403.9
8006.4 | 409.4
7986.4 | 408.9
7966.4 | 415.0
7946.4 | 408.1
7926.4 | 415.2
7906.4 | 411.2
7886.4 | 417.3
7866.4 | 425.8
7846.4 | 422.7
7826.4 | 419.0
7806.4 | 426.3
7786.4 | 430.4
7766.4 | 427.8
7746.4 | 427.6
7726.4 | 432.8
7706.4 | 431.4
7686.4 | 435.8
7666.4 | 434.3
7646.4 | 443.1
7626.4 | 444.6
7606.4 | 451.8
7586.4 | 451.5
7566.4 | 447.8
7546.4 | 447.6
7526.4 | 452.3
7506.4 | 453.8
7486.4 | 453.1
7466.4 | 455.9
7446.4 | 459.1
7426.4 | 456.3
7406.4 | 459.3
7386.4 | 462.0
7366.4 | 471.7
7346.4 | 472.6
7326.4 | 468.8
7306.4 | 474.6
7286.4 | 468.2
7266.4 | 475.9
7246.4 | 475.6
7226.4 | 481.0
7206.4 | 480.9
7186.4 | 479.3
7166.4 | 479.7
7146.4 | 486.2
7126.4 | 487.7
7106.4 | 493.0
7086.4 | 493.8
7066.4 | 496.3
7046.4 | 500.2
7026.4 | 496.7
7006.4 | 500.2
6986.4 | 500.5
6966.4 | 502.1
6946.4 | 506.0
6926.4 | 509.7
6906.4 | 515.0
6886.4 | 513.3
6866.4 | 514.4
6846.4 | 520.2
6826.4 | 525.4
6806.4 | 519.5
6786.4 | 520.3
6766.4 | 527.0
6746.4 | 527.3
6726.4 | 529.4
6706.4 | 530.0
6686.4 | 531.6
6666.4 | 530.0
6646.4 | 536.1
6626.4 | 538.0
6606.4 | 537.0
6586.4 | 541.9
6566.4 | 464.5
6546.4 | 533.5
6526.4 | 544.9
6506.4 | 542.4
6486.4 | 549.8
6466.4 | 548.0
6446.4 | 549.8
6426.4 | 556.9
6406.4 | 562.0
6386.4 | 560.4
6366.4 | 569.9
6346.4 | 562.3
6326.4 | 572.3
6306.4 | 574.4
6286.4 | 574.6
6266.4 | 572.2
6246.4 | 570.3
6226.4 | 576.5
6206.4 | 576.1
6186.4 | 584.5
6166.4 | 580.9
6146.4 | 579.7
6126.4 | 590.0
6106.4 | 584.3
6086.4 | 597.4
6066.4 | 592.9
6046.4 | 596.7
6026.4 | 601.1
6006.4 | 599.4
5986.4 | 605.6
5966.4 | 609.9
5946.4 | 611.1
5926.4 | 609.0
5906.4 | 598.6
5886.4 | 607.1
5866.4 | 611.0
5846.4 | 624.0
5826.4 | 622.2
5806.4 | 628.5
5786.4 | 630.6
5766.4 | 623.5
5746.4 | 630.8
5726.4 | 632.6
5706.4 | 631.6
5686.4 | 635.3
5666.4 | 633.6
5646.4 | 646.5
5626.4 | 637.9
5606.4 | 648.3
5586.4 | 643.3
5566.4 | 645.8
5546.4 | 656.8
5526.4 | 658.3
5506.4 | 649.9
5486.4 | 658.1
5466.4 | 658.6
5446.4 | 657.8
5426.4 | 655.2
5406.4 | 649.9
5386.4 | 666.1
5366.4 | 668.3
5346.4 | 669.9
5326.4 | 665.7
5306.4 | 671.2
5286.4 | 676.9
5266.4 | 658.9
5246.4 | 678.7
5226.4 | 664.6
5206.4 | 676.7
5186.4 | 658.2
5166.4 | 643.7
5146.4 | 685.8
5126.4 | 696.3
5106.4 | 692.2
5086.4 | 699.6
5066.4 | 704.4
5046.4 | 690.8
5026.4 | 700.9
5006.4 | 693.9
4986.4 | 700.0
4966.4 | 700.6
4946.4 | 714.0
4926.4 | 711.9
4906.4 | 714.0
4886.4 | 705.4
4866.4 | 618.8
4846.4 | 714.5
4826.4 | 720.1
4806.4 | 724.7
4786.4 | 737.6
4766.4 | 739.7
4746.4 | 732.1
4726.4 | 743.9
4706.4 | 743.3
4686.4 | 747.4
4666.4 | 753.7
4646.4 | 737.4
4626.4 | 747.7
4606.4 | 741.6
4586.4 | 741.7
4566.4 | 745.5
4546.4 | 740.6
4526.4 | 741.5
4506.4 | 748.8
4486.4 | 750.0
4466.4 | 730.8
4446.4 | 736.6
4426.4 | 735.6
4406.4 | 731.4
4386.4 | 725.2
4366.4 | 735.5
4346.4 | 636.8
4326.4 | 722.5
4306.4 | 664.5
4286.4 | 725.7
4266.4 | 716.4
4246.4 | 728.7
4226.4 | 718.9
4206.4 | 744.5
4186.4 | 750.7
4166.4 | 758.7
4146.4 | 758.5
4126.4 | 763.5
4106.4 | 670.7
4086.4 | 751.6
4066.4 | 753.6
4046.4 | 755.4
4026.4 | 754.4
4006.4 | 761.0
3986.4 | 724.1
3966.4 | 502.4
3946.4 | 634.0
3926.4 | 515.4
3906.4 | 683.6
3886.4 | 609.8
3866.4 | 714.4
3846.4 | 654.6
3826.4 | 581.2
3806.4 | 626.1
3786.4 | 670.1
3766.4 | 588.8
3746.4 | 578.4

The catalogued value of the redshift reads 0.00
